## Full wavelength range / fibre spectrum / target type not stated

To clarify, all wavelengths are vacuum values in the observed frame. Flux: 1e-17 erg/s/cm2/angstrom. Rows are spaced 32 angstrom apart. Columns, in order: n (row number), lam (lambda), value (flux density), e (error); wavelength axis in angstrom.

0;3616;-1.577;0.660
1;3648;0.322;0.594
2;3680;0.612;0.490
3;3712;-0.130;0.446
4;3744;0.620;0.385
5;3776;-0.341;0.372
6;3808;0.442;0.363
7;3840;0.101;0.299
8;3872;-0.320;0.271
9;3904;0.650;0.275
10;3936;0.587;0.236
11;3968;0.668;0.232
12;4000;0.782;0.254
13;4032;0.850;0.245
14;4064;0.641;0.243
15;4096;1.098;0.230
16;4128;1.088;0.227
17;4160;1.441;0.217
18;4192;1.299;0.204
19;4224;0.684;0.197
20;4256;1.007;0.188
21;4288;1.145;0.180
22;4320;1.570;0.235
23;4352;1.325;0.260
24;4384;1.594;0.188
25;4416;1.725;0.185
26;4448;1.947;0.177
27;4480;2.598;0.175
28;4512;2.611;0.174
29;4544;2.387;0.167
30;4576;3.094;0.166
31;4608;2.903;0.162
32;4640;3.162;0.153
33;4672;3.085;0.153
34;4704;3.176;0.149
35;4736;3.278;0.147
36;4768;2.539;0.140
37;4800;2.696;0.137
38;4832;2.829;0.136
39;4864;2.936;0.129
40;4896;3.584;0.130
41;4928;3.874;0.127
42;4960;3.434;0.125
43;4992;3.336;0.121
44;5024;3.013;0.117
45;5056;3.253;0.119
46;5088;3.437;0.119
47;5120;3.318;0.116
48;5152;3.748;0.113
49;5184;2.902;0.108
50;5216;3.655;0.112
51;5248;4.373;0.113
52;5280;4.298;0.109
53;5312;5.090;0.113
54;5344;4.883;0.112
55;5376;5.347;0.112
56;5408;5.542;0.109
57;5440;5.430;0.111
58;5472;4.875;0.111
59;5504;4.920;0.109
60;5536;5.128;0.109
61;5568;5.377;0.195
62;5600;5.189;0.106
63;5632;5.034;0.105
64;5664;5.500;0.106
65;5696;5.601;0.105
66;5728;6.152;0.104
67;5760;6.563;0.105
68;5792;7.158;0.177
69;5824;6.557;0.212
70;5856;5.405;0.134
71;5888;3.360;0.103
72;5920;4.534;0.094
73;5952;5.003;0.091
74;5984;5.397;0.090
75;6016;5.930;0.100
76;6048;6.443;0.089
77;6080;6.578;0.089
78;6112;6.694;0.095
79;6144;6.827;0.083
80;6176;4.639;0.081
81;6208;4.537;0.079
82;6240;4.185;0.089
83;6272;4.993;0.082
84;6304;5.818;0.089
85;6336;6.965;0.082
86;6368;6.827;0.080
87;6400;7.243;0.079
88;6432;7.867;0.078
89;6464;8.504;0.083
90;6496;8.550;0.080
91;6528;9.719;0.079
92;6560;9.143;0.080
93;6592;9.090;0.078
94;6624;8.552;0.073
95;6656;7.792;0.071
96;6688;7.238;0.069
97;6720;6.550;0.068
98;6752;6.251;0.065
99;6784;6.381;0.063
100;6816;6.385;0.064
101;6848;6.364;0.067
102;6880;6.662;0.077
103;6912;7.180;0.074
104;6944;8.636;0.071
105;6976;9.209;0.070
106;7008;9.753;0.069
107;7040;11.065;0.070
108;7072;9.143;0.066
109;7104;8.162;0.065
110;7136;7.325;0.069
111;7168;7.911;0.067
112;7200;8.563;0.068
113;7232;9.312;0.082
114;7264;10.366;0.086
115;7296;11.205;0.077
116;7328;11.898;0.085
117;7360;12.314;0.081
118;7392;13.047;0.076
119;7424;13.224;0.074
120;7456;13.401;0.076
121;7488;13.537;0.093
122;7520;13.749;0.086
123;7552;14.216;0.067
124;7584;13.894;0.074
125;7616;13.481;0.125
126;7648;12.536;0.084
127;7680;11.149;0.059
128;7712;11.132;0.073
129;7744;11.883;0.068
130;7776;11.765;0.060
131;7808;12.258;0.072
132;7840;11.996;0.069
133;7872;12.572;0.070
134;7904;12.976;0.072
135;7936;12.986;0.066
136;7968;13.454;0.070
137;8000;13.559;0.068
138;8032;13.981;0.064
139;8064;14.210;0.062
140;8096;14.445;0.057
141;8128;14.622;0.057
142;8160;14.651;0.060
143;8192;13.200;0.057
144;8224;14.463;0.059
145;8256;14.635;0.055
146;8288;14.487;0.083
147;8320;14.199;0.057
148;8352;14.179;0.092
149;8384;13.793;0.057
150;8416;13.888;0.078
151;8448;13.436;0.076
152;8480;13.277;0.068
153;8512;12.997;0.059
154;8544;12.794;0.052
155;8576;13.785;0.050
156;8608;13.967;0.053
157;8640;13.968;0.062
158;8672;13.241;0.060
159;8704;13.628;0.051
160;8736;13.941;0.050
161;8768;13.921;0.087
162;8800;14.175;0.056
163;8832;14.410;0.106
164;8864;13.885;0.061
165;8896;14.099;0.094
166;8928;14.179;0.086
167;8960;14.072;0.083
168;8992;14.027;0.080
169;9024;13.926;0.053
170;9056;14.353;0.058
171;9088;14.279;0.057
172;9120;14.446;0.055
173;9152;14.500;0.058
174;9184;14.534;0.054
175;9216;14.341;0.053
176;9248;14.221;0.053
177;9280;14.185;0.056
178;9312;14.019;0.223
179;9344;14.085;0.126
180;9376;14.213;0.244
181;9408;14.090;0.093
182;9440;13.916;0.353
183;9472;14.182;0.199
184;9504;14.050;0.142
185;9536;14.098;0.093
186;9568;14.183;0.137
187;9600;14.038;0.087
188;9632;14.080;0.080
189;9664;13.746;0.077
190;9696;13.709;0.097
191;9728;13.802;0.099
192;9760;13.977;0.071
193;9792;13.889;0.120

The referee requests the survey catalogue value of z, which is 0.000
